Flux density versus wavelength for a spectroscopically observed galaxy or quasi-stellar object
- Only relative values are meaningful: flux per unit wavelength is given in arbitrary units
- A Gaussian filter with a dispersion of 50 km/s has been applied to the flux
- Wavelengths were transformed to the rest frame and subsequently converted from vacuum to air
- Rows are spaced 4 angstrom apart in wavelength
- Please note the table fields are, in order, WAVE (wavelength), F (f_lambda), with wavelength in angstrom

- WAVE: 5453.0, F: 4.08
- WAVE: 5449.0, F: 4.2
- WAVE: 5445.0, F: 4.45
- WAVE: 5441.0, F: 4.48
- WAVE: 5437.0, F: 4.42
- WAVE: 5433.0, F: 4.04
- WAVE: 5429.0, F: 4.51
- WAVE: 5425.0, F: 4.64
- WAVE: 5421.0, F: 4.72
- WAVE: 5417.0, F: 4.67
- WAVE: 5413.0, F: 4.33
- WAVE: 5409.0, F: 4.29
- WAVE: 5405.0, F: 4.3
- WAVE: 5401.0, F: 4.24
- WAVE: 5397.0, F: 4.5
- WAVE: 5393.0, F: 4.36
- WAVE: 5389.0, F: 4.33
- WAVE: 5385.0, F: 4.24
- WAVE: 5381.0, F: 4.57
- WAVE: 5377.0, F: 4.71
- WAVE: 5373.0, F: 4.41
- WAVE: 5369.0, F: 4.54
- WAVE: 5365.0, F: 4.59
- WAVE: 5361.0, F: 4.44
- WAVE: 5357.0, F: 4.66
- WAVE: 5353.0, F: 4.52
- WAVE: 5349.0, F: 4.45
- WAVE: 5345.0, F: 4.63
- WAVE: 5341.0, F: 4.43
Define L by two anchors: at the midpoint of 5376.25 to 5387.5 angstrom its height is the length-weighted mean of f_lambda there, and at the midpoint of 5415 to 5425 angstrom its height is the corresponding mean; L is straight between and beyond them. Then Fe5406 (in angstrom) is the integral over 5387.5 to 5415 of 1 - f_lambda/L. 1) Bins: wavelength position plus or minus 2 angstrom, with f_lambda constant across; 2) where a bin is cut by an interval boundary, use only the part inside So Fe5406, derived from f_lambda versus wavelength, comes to 1.5 angstrom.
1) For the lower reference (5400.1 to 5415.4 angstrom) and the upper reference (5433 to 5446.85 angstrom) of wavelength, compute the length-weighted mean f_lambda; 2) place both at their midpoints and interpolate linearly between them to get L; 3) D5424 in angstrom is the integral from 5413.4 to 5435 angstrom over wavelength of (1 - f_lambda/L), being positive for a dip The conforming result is -0.8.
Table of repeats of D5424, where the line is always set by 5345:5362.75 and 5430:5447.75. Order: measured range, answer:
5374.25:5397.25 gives 0.1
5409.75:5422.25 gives -0.4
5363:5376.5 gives -0.1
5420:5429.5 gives -0.5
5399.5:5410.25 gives 0.4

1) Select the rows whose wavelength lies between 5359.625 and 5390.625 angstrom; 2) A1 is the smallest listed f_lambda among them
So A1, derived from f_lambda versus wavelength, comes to 4.24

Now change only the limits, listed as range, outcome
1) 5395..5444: 4.04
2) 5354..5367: 4.44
